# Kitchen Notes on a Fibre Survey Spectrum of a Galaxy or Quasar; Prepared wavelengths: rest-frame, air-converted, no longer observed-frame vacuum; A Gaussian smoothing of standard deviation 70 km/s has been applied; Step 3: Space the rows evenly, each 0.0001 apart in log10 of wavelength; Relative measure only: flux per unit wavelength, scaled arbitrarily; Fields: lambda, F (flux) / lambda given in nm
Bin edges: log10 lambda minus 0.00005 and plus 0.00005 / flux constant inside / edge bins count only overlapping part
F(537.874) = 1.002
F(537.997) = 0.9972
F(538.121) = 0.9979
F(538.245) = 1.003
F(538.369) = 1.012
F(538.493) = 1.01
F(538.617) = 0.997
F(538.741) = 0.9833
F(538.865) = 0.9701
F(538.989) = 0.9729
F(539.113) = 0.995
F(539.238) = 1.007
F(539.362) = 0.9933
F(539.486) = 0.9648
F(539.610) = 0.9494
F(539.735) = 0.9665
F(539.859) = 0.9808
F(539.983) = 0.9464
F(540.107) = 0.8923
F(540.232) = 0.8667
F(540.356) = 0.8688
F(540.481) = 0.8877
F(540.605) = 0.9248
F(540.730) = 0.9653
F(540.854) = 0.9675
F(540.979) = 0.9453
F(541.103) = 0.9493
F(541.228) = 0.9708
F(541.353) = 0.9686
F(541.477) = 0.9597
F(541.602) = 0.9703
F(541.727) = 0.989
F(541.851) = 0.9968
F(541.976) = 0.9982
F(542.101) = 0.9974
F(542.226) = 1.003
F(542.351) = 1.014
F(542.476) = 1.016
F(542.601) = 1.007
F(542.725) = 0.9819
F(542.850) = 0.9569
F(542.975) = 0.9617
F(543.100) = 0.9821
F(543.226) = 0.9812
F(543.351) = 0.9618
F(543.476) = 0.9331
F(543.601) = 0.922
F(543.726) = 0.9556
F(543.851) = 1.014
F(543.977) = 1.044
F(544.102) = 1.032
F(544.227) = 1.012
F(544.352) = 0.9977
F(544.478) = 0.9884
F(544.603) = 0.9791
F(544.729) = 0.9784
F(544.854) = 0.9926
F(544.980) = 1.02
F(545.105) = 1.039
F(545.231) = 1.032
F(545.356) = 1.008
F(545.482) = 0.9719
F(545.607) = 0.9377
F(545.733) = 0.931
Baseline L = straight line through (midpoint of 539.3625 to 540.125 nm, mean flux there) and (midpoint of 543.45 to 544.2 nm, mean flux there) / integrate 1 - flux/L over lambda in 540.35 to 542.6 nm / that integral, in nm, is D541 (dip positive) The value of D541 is 0.00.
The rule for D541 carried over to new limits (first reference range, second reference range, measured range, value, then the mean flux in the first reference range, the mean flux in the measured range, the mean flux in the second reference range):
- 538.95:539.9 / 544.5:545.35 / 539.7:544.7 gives 0.119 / 0.978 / 0.969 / 1.01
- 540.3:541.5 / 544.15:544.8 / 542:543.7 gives -0.017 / 0.941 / 0.978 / 0.992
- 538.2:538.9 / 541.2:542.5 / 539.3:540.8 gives 0.089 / 0.997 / 0.934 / 0.989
